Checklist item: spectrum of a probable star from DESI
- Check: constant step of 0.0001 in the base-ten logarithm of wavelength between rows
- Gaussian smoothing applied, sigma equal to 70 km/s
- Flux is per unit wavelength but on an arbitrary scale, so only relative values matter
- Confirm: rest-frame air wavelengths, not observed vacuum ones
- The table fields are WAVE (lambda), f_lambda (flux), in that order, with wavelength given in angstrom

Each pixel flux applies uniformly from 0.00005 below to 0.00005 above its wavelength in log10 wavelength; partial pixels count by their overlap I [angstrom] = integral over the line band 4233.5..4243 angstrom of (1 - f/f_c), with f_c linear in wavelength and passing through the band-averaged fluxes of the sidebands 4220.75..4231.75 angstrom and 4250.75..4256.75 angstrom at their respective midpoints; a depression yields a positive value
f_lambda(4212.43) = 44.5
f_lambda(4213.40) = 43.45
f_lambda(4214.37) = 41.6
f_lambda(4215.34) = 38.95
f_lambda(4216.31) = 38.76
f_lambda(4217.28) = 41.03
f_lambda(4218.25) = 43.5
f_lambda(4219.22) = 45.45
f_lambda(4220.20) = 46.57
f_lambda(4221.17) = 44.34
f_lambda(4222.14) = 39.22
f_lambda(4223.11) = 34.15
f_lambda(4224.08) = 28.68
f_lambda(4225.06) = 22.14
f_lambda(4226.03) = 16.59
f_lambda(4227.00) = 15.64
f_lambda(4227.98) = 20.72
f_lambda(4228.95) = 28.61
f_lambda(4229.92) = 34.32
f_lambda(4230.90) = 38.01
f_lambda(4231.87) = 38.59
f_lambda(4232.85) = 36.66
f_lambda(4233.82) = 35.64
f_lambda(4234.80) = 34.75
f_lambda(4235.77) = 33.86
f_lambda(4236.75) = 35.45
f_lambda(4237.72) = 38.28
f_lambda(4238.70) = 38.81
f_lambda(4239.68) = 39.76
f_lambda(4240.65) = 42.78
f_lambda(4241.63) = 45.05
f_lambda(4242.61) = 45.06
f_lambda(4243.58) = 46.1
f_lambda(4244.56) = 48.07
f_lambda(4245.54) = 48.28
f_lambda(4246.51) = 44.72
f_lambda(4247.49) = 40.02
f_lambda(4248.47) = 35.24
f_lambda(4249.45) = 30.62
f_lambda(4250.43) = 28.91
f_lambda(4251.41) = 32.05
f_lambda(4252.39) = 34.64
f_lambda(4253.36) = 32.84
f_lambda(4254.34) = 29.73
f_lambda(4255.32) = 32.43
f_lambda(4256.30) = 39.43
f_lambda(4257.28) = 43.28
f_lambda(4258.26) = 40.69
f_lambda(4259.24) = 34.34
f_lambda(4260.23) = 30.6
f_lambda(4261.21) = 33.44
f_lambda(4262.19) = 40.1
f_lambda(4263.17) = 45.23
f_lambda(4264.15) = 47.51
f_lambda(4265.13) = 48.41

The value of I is -2.3 angstrom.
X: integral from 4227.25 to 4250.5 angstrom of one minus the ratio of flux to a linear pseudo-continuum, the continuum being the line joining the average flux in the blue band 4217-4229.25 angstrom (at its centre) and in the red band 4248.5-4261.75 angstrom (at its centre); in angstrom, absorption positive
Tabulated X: -3.01 angstrom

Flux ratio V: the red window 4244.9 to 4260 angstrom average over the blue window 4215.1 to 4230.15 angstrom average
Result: 1.09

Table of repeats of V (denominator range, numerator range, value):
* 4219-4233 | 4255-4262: 1.13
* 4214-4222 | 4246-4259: 0.84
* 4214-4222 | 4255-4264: 0.90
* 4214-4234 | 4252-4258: 1.03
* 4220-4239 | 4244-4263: 1.13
